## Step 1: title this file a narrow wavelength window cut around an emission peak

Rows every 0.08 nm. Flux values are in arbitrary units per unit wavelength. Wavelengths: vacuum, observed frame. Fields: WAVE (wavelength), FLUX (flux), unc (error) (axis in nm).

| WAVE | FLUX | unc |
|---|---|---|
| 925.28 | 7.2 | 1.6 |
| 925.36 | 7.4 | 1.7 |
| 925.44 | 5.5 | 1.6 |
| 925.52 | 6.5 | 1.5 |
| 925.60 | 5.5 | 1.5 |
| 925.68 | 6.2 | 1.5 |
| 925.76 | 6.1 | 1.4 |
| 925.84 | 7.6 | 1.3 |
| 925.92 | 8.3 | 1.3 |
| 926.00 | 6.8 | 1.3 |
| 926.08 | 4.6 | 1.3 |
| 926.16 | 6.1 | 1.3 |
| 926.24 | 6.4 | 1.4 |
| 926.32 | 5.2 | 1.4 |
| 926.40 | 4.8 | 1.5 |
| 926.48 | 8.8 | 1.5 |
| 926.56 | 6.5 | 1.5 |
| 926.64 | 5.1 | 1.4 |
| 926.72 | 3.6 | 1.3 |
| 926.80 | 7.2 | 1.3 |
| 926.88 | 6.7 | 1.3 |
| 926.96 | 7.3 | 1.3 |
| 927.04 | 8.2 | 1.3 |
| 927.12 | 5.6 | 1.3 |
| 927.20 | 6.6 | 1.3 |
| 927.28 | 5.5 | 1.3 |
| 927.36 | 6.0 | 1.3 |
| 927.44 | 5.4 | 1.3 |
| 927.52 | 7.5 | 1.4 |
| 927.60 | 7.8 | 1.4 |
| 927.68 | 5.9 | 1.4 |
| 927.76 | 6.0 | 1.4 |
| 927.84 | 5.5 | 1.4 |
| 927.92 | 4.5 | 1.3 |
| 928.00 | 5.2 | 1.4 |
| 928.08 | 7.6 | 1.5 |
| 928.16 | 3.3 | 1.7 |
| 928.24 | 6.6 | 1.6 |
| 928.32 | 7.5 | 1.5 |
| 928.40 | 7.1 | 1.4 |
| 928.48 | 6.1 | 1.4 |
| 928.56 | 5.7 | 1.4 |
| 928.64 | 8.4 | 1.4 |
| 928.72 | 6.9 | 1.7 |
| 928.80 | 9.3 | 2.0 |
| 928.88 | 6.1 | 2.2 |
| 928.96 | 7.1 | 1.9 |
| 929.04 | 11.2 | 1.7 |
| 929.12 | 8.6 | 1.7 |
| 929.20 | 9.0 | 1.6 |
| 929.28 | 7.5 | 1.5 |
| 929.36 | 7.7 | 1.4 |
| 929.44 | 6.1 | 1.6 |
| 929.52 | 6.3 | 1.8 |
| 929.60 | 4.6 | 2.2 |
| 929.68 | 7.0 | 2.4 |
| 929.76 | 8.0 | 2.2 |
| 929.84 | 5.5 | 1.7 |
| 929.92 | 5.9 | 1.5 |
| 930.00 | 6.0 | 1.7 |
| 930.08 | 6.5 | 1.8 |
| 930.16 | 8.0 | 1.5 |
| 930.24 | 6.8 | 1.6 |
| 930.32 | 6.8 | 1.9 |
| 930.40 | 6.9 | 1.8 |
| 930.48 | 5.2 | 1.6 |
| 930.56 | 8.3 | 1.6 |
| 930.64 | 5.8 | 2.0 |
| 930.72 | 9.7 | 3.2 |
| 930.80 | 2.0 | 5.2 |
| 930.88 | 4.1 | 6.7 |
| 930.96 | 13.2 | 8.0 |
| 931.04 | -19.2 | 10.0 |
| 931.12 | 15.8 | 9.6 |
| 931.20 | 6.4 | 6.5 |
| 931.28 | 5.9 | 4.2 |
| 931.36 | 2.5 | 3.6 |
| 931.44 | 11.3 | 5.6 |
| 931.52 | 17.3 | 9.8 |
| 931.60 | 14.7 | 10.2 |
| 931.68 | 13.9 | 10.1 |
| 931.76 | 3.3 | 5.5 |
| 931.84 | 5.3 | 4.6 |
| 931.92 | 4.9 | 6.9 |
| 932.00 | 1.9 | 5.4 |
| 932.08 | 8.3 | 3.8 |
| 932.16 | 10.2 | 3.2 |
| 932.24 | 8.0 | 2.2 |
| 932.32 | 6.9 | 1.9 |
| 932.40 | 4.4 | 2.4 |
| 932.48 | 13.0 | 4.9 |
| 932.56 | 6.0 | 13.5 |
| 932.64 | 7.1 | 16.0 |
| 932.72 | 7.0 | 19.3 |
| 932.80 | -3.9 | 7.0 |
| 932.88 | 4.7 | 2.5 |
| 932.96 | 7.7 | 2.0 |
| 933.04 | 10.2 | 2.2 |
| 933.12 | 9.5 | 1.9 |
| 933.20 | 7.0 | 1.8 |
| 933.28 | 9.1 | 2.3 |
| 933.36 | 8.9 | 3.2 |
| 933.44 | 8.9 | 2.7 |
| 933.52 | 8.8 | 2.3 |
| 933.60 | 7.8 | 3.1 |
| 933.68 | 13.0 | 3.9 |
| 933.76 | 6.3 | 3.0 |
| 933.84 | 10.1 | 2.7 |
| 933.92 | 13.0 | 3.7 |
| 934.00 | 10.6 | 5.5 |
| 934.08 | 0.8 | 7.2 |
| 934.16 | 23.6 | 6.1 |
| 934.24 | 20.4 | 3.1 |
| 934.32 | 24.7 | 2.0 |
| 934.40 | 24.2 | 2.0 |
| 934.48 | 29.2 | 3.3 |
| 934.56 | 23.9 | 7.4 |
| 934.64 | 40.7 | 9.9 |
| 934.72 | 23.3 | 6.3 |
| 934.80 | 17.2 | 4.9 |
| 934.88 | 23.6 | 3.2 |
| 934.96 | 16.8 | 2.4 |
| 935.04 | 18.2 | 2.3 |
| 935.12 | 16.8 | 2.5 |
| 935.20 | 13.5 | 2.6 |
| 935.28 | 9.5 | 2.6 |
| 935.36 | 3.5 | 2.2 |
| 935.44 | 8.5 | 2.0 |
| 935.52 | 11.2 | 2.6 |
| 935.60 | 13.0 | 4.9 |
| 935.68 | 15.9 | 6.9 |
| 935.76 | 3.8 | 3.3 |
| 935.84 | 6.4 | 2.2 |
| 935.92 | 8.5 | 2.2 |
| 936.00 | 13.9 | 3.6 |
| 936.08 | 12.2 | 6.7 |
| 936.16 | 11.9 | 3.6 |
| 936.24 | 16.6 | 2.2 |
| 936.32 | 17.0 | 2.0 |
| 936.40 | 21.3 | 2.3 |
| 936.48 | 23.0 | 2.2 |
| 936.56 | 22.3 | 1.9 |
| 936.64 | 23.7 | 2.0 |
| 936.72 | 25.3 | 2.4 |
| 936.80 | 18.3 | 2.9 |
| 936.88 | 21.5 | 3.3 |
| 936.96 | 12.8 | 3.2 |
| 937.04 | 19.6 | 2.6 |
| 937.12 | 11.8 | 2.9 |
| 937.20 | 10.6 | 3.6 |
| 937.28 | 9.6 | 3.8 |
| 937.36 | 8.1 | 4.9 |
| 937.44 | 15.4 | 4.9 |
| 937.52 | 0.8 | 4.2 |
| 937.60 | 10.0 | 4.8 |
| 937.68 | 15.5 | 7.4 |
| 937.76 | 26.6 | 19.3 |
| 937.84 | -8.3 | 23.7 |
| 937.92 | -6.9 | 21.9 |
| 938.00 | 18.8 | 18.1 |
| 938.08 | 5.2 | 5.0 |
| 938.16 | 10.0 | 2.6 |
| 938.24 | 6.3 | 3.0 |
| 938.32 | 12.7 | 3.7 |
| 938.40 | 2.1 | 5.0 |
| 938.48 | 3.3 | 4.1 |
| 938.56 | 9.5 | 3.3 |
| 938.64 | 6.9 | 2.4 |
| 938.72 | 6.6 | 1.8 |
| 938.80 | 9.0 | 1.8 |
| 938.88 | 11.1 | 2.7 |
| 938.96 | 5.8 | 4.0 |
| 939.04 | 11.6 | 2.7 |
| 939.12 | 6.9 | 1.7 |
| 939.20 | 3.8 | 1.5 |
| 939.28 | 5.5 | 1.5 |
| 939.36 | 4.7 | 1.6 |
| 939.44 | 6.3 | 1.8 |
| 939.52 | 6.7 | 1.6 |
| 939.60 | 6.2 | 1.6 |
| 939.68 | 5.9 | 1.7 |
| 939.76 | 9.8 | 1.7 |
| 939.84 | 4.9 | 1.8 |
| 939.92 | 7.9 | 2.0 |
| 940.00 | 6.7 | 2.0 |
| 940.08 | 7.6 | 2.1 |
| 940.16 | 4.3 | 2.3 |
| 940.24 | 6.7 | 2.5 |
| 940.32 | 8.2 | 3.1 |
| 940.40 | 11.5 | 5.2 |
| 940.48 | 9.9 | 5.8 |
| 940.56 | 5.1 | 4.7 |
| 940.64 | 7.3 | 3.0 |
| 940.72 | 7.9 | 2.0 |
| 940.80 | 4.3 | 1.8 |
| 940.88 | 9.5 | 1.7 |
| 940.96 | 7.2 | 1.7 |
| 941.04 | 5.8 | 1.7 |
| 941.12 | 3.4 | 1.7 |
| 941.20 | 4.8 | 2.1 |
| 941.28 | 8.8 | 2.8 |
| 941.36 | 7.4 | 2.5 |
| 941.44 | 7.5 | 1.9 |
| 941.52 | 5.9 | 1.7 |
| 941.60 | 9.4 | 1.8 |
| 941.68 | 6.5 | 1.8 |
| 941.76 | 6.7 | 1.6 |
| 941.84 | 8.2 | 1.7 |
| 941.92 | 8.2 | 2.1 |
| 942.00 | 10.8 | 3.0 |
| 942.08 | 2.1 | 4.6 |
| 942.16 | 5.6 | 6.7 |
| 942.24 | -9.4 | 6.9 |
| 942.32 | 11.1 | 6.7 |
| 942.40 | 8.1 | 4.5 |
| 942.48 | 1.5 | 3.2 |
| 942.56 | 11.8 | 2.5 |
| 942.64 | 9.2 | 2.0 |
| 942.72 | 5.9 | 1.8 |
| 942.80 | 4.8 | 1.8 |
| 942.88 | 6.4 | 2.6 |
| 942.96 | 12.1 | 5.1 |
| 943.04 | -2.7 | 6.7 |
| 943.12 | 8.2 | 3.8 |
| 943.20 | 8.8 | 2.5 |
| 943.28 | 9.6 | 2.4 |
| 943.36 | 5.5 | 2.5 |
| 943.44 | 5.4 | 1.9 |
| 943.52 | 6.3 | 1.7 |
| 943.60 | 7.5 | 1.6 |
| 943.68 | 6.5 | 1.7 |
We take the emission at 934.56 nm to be [S II]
